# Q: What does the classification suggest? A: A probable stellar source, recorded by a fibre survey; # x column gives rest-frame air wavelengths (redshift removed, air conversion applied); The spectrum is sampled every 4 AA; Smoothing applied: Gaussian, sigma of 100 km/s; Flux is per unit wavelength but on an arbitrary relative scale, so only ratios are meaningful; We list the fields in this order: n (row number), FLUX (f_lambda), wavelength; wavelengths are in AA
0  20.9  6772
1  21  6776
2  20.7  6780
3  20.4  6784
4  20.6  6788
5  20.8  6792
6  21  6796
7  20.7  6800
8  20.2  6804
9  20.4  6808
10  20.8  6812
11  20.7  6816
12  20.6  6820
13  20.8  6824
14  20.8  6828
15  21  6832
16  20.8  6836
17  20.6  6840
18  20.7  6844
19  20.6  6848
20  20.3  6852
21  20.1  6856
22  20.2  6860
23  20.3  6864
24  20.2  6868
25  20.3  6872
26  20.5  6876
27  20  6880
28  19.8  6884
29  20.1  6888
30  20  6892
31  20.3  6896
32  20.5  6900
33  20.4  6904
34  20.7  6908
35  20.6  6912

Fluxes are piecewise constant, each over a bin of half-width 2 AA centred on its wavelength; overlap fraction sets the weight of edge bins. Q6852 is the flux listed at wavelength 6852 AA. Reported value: 20.3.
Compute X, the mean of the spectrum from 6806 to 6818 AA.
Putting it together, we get 20.6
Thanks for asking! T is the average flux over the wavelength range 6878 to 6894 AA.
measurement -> 20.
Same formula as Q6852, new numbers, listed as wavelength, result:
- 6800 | 20.7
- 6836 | 20.8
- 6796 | 21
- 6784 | 20.4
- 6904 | 20.4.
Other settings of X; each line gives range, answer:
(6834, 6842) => 20.7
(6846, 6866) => 20.3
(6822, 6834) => 20.9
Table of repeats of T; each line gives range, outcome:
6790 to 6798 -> 20.9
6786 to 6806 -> 20.7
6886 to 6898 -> 20.1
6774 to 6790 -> 20.7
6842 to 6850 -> 20.6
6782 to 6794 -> 20.6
